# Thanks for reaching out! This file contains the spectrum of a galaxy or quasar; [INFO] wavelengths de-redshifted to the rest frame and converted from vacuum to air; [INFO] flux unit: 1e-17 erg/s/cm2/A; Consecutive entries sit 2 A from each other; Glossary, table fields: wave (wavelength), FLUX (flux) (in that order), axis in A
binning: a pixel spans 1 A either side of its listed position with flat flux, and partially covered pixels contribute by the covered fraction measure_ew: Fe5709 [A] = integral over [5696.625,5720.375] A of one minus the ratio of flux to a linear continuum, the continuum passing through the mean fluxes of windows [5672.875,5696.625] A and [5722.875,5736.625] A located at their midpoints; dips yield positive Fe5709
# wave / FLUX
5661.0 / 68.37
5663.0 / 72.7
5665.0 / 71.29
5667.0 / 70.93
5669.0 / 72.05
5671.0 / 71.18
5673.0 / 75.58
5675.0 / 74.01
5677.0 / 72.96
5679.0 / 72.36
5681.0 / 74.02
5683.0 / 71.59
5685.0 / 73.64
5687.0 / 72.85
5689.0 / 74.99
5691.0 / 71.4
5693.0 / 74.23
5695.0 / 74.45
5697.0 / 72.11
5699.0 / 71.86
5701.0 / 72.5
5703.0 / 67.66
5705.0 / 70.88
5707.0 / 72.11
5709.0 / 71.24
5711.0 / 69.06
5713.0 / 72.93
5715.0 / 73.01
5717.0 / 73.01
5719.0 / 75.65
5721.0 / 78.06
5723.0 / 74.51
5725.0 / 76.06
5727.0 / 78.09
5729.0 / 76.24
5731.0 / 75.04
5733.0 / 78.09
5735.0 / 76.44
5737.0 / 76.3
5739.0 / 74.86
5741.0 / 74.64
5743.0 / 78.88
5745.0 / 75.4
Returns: 1.0 A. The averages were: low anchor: 73.4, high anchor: 76.5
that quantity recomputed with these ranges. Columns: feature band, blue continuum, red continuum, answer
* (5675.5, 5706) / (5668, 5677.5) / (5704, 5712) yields -0.2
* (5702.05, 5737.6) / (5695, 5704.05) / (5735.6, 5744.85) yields -0.2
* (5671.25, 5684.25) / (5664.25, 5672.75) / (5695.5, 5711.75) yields -0.3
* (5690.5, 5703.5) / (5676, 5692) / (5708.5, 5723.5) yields 0.2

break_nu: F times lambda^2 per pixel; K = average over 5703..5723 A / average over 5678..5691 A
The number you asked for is 1.00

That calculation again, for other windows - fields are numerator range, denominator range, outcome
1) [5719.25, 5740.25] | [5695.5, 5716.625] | 1.08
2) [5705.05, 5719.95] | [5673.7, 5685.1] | 1.00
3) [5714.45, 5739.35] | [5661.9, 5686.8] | 1.06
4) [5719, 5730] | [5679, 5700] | 1.06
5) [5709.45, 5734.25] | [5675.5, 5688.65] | 1.04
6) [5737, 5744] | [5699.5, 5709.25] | 1.09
